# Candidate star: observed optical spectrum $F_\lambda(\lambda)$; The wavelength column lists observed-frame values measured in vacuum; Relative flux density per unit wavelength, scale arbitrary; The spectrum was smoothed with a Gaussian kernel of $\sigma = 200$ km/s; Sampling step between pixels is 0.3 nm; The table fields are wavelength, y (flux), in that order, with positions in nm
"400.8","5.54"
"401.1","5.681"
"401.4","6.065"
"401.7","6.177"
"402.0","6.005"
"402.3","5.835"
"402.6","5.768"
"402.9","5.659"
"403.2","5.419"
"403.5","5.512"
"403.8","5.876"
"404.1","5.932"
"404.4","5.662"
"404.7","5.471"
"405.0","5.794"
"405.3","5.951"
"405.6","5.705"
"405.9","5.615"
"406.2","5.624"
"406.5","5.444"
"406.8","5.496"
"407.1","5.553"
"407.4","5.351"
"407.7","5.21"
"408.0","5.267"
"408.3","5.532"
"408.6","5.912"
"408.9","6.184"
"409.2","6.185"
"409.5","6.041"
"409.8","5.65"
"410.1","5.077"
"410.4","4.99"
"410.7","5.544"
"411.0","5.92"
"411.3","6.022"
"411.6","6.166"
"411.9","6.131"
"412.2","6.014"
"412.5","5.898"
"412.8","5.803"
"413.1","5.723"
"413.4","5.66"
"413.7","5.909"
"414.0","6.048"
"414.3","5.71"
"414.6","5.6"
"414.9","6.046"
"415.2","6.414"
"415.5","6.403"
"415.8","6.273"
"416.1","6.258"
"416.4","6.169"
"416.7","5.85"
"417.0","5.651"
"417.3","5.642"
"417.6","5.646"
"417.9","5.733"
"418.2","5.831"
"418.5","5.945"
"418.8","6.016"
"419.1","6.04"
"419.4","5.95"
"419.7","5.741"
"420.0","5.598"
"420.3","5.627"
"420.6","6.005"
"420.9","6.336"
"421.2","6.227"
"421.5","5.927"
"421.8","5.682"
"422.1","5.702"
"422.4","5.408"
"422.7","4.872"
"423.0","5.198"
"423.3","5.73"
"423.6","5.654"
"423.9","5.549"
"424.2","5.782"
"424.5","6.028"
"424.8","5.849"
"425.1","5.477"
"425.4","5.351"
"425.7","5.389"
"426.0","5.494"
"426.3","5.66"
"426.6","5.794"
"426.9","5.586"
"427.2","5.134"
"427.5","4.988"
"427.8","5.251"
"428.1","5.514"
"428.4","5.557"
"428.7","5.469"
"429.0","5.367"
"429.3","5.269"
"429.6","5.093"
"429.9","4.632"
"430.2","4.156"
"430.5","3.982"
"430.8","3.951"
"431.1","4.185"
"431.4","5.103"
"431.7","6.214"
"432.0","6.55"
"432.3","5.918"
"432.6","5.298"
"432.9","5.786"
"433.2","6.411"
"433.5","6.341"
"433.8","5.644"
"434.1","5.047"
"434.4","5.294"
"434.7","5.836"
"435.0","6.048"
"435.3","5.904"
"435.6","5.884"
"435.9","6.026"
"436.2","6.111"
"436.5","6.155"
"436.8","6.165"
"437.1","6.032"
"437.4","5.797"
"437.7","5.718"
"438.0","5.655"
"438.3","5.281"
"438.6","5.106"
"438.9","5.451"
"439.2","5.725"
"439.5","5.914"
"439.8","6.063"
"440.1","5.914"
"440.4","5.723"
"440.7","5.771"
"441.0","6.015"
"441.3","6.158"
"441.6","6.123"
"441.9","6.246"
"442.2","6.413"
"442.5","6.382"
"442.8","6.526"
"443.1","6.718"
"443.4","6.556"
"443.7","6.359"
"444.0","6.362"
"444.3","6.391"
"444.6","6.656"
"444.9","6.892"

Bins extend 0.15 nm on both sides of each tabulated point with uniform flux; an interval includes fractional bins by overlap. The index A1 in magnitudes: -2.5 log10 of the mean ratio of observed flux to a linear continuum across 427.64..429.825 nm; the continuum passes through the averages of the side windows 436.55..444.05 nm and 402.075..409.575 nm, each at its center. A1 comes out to 0.11 mag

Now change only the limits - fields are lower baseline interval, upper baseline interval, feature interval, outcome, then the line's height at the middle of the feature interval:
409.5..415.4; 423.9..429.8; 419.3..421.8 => -0.05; 5.62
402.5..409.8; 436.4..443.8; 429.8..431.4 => 0.36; 5.9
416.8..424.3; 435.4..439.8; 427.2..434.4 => 0.10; 5.77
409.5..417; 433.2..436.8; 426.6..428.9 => 0.10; 5.88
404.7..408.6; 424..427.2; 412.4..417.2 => -0.07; 5.58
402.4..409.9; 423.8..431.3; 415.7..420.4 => -0.09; 5.42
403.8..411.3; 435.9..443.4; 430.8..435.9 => 0.04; 5.91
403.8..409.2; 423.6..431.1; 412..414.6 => -0.06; 5.52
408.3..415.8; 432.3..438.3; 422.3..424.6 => 0.06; 5.86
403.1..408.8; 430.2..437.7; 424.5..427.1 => 0.00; 5.62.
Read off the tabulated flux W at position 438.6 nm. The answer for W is 5.106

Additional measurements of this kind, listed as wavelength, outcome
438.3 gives 5.281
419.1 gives 6.04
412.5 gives 5.898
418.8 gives 6.016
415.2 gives 6.414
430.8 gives 3.951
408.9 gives 6.184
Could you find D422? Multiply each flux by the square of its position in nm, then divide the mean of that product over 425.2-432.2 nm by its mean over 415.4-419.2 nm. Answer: 0.92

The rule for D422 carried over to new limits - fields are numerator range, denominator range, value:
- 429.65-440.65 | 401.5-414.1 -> 1.11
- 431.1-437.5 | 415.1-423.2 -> 1.07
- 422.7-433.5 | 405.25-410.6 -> 1.06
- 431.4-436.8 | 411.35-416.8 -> 1.08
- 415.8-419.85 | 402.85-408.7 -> 1.12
